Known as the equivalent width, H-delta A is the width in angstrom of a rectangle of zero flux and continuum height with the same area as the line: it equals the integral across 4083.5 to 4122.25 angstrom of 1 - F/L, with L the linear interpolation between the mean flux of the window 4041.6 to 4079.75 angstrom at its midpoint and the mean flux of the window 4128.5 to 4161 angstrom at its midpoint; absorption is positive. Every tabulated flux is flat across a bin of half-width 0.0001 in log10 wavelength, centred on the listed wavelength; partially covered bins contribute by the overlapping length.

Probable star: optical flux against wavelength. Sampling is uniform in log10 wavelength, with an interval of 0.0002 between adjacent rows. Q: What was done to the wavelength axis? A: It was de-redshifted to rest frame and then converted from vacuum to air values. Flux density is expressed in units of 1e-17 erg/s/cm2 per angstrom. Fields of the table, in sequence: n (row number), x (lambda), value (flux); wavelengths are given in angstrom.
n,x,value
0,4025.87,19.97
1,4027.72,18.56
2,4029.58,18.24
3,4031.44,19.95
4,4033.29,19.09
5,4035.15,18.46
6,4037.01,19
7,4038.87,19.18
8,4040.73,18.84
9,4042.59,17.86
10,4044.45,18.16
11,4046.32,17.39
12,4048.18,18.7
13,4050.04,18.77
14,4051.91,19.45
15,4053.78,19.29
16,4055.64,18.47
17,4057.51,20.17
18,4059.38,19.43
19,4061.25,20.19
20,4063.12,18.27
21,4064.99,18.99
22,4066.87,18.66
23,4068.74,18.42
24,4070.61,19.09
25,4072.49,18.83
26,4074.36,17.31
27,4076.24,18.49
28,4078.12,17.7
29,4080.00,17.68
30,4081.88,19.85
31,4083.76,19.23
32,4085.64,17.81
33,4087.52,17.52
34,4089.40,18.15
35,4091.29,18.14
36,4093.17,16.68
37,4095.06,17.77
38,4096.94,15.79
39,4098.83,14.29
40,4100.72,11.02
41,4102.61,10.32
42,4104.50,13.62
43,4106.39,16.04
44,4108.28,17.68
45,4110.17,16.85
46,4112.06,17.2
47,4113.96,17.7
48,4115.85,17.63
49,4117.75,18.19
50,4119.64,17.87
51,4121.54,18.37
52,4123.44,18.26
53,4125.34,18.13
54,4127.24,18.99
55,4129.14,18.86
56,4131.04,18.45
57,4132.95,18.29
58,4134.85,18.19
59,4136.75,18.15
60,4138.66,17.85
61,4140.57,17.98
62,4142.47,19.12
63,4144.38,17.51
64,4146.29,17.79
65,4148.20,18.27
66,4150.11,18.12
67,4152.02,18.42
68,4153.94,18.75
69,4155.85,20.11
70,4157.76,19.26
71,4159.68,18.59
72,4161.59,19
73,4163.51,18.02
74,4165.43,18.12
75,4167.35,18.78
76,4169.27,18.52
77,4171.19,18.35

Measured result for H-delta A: 4.3 angstrom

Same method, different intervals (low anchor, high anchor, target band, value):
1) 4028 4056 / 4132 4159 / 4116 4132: 0.1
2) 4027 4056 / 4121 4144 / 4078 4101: 1.7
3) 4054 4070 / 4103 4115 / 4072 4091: -0.4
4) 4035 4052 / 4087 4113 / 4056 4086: -2.8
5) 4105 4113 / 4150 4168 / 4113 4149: -1.1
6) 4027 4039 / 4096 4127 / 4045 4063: -0.8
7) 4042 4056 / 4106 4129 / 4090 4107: 3.0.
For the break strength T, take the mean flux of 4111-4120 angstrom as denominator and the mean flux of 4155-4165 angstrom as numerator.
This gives 1.1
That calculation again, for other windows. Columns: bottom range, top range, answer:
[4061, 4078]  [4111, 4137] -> 0.98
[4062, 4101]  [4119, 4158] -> 1.04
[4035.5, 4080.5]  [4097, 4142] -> 0.91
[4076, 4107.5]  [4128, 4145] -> 1.11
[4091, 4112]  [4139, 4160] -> 1.21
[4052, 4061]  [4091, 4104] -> 0.75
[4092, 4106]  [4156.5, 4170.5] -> 1.30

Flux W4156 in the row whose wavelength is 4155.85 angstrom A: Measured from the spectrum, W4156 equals 20.11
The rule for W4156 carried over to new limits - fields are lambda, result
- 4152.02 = 18.42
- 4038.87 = 19.18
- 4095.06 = 17.77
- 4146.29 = 17.79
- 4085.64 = 17.81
